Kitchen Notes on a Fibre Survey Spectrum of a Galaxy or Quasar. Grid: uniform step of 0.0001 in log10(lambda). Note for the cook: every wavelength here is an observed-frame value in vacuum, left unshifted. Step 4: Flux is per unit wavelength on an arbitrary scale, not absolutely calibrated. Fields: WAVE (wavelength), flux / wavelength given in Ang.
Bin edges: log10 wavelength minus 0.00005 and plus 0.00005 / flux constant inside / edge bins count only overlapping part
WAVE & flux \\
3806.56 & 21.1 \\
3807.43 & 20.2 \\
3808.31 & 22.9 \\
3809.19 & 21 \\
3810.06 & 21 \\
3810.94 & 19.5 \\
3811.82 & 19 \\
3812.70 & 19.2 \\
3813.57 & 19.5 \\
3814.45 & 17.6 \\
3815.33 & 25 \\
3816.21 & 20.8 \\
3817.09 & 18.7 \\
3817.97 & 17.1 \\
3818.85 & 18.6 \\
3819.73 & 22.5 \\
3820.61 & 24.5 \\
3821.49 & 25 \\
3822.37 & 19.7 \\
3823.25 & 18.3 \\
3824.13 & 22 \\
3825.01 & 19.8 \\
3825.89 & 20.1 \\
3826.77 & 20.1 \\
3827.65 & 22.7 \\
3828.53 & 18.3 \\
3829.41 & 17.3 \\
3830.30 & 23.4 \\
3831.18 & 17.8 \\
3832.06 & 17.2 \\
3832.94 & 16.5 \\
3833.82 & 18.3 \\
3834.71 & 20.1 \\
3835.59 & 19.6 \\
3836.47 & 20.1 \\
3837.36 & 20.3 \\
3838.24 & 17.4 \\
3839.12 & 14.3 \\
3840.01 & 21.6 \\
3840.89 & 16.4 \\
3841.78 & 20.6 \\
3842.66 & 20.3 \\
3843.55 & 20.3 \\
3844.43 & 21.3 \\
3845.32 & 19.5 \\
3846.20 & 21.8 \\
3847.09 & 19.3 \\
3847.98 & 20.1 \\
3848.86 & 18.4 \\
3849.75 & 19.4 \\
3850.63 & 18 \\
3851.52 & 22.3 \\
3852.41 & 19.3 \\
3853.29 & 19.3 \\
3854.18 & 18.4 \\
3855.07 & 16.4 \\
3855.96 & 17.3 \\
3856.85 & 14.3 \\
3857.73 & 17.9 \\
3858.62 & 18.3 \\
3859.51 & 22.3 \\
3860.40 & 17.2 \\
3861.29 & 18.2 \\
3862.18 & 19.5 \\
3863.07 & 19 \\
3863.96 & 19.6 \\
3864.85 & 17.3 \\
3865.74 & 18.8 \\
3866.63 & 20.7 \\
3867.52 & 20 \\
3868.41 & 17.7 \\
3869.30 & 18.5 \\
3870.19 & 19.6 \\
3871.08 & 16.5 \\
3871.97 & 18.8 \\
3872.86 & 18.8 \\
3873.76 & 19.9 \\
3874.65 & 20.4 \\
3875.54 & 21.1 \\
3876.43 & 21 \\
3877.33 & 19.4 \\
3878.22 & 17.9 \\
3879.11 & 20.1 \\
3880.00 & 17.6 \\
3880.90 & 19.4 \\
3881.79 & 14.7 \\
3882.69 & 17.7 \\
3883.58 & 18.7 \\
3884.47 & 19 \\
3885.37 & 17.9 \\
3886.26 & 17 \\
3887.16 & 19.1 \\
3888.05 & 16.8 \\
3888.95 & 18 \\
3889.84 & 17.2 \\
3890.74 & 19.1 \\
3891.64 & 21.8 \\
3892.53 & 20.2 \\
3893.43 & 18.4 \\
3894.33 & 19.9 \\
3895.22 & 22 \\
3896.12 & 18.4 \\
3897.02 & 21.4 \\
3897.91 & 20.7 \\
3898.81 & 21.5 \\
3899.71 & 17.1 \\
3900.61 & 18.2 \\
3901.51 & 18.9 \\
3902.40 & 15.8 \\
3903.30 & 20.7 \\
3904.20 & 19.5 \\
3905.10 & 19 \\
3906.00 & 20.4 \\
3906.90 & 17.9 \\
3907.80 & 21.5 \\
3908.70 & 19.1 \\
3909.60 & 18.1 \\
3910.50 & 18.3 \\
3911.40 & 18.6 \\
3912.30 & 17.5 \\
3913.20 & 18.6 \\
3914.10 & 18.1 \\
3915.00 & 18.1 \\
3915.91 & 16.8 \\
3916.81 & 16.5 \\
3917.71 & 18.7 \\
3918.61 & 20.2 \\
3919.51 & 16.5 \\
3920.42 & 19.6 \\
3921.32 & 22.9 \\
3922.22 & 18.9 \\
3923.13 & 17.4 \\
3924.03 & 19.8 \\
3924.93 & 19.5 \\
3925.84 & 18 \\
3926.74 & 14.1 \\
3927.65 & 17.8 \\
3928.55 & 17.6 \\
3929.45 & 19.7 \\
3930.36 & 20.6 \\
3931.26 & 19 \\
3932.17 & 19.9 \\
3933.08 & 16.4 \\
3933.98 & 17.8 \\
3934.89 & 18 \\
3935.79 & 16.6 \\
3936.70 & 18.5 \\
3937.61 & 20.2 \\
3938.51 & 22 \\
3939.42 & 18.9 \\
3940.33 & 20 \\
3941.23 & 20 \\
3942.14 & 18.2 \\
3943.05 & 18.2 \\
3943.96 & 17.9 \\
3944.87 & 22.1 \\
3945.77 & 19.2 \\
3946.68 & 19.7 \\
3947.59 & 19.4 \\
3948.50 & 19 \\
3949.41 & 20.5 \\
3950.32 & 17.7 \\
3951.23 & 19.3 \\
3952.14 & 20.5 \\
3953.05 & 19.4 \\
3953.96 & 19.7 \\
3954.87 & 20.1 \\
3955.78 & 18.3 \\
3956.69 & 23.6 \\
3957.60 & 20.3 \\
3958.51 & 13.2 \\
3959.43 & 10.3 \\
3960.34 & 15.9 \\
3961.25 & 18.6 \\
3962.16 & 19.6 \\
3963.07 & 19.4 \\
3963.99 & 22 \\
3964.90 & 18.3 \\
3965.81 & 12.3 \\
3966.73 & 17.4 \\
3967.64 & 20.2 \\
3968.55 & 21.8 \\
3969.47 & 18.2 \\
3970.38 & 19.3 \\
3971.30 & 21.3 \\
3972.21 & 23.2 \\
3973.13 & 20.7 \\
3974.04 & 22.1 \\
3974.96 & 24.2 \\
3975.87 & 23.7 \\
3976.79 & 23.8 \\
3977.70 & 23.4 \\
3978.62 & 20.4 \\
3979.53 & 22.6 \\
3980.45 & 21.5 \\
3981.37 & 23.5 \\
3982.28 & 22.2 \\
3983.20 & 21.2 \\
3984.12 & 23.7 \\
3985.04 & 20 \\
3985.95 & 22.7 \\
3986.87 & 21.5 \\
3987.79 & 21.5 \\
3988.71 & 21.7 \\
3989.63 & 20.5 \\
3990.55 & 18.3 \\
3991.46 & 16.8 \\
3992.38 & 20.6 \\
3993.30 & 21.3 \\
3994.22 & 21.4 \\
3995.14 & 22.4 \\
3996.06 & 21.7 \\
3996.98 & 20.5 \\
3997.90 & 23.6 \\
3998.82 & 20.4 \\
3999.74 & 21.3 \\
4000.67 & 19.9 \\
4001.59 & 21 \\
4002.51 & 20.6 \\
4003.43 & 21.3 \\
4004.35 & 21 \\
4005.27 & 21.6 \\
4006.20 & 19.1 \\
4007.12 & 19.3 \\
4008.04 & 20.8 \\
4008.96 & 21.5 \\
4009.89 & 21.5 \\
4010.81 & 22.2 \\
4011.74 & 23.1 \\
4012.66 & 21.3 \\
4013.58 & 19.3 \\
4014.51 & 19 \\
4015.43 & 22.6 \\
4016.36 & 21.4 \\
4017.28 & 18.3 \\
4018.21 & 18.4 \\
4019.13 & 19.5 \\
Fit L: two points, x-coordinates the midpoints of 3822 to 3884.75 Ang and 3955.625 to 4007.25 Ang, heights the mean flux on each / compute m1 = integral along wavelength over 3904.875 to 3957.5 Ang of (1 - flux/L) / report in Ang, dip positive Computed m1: 2.5 Ang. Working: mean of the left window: 19.1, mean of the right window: 20.5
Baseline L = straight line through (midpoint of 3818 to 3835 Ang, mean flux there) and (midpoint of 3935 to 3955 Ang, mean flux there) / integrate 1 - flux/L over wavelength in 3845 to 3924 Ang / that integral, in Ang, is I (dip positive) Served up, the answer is 3.3 Ang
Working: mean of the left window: 20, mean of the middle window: 18.9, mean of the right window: 19.4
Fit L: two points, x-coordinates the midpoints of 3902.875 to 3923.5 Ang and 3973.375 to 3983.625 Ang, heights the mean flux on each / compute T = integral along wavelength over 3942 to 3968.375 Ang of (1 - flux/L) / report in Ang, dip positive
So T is 3.2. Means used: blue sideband 18.8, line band 18.7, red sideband 22.6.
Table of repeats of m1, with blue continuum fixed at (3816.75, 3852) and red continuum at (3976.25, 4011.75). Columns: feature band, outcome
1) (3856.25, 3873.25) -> 1.24 Ang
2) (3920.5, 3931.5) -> 0.98 Ang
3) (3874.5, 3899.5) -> 1.39 Ang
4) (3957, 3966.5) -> 1.76 Ang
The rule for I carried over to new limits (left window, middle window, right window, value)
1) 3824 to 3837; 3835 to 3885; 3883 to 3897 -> 0.72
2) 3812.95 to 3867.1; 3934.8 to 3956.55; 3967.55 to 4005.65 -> 1.53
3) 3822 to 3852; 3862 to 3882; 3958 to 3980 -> 0.54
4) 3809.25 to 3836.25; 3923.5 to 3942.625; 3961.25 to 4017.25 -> 1.79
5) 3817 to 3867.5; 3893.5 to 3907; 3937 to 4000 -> 0.21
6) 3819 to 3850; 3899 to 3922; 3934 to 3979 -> 1.09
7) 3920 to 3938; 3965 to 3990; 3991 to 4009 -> -1.41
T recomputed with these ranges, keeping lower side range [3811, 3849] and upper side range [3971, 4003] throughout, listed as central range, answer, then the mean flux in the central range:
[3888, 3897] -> 0.5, 19.4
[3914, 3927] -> 1.5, 18.4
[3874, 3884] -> 0.7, 18.9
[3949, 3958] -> 0.5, 19.9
